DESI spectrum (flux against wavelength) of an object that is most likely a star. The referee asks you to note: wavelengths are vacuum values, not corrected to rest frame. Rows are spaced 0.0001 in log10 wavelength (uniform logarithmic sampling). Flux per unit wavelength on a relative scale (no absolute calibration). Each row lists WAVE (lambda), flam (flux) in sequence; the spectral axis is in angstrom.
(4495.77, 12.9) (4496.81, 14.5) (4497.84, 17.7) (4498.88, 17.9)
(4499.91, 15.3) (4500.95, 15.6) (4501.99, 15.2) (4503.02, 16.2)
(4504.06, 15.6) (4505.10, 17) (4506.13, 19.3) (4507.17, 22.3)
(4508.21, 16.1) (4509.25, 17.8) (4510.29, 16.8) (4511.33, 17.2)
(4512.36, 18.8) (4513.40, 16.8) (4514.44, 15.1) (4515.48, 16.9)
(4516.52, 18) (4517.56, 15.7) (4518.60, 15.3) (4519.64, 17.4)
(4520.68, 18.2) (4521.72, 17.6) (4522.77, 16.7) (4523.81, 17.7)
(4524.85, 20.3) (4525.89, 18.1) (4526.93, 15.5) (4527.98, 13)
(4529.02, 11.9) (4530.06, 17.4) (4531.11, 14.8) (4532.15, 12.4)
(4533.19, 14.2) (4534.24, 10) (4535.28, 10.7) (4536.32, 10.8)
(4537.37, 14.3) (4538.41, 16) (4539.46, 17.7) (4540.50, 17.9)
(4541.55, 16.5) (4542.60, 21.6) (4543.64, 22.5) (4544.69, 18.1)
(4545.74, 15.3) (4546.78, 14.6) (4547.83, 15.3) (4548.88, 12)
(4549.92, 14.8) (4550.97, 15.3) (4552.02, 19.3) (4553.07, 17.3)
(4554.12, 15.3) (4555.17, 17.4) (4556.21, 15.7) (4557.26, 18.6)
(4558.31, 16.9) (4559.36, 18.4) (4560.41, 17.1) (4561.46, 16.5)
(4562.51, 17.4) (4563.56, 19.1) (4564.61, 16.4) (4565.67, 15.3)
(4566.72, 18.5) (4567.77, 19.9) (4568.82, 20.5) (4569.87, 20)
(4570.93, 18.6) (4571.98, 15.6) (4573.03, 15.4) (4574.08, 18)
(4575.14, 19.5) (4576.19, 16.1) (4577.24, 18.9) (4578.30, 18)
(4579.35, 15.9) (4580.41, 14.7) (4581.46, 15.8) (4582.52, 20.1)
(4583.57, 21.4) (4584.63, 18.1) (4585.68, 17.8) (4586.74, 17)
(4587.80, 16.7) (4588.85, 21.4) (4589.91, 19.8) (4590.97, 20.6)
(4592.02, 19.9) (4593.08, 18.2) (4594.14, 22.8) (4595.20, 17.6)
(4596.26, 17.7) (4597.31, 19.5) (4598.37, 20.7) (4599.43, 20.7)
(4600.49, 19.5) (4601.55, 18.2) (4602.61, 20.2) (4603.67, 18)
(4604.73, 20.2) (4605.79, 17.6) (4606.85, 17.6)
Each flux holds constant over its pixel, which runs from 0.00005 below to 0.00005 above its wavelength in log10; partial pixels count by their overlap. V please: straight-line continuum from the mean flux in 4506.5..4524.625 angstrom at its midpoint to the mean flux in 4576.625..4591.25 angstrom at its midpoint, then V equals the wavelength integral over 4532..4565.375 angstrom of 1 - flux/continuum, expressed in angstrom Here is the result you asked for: 3.11 angstrom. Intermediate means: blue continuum 17.4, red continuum 18.2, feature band 16.1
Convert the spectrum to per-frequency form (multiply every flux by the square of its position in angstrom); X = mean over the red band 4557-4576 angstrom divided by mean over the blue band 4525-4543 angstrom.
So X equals 1.21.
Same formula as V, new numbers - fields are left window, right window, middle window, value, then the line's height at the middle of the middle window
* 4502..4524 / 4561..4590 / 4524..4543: 2.5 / 17.4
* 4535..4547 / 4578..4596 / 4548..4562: 0.5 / 17.1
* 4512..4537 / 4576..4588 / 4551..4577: -1.0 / 16.9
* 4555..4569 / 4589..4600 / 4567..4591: 0.7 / 18.8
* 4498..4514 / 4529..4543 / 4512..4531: -0.8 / 15.9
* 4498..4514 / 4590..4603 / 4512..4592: 6.6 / 18.4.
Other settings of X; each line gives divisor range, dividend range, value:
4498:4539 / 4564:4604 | 1.19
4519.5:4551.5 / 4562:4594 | 1.18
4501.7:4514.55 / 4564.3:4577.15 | 1.06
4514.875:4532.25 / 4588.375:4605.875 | 1.24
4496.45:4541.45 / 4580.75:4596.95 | 1.21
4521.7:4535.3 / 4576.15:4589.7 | 1.22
